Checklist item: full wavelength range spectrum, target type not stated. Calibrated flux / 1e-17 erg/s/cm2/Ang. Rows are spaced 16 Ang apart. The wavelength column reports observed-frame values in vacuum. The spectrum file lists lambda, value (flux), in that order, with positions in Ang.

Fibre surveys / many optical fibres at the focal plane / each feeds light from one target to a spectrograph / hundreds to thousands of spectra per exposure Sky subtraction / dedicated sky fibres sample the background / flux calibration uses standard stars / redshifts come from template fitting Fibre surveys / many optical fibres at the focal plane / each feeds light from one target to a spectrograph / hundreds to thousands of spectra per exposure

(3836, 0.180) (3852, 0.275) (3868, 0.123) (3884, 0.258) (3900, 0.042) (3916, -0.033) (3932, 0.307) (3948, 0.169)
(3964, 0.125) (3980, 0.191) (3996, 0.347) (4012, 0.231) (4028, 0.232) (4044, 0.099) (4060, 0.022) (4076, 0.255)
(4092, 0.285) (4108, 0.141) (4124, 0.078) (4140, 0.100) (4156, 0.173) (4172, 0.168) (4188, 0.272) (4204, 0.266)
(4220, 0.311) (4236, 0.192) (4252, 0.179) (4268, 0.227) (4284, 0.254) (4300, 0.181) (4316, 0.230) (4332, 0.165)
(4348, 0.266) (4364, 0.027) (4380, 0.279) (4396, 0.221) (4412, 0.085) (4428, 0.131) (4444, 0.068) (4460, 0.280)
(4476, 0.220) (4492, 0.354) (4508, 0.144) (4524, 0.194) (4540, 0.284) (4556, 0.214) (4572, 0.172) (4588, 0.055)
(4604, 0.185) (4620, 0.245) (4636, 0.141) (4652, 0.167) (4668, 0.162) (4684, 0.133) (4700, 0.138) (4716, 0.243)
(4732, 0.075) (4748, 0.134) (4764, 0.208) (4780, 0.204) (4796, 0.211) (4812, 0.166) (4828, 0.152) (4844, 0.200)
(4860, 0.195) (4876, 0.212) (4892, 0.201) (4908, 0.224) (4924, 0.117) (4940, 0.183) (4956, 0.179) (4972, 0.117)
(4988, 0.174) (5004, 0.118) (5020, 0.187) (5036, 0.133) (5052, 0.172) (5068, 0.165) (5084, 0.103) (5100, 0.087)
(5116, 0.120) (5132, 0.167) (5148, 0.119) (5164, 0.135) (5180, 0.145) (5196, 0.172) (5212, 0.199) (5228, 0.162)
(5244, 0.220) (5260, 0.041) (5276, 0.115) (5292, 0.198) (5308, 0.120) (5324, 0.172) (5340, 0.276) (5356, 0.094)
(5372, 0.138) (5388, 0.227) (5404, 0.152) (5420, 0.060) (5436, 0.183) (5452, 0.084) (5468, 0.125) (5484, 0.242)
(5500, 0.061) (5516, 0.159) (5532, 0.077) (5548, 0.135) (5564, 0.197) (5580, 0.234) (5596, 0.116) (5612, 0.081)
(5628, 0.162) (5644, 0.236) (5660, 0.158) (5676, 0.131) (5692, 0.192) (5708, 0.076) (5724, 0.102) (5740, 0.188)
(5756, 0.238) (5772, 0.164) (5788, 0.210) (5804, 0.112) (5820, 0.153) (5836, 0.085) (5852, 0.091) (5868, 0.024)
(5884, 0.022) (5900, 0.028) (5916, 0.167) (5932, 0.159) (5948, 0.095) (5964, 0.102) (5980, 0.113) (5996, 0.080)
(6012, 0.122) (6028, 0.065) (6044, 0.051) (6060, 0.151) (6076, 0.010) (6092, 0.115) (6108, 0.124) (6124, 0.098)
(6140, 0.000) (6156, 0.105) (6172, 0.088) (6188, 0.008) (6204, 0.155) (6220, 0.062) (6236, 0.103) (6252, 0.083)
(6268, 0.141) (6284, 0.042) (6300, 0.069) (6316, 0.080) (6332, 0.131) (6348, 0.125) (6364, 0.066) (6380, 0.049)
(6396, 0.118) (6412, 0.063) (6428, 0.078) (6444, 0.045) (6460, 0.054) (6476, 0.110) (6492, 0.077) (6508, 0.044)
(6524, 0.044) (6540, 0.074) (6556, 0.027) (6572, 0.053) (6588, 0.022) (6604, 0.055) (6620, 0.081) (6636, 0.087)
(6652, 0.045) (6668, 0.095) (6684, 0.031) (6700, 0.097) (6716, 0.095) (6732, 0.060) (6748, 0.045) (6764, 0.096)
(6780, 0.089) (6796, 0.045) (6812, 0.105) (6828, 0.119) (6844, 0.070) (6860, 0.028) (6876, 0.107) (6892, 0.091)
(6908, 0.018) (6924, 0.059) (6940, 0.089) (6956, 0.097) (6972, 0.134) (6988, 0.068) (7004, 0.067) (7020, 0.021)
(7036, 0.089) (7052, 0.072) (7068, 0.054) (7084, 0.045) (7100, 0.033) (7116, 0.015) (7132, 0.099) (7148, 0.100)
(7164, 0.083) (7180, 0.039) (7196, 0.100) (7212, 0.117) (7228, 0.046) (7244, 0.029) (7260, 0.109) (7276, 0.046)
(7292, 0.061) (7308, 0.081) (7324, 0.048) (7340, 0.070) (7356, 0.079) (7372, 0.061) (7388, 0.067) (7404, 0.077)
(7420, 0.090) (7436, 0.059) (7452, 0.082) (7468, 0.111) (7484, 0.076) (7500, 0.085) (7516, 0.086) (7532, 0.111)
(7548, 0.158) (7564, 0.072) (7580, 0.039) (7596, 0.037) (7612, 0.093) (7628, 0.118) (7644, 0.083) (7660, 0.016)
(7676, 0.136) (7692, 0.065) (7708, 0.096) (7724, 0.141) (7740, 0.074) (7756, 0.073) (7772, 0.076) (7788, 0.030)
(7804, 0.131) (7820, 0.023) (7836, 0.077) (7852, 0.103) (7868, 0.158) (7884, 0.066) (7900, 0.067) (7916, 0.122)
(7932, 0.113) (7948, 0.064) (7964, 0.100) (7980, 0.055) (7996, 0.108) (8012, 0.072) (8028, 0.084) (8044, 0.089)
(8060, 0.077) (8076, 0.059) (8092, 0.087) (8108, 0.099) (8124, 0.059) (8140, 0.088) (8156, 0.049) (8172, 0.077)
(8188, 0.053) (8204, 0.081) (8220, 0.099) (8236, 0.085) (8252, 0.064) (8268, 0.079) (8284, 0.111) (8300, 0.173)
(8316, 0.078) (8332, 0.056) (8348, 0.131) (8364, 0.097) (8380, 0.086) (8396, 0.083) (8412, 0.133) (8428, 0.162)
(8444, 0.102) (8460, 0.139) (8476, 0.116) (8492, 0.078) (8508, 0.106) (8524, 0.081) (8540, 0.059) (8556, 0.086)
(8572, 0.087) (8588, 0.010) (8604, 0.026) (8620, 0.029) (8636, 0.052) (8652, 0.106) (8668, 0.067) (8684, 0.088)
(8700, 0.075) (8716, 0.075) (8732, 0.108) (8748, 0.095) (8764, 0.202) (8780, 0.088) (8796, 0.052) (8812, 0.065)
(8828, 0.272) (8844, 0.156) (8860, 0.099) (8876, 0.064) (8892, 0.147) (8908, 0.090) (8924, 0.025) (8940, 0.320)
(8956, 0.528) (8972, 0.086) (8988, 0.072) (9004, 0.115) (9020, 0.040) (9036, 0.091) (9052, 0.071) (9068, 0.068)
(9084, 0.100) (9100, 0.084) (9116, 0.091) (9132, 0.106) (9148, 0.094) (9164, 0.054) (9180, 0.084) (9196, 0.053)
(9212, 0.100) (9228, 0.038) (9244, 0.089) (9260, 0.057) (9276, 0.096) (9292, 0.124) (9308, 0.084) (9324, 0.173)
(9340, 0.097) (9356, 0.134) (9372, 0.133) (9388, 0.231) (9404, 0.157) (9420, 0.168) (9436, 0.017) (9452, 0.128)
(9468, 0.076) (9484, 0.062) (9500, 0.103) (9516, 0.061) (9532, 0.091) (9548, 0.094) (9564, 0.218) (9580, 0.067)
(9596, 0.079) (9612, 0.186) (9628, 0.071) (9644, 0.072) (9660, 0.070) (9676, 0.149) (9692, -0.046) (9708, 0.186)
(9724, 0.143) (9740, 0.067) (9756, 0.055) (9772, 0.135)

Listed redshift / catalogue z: 1.400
